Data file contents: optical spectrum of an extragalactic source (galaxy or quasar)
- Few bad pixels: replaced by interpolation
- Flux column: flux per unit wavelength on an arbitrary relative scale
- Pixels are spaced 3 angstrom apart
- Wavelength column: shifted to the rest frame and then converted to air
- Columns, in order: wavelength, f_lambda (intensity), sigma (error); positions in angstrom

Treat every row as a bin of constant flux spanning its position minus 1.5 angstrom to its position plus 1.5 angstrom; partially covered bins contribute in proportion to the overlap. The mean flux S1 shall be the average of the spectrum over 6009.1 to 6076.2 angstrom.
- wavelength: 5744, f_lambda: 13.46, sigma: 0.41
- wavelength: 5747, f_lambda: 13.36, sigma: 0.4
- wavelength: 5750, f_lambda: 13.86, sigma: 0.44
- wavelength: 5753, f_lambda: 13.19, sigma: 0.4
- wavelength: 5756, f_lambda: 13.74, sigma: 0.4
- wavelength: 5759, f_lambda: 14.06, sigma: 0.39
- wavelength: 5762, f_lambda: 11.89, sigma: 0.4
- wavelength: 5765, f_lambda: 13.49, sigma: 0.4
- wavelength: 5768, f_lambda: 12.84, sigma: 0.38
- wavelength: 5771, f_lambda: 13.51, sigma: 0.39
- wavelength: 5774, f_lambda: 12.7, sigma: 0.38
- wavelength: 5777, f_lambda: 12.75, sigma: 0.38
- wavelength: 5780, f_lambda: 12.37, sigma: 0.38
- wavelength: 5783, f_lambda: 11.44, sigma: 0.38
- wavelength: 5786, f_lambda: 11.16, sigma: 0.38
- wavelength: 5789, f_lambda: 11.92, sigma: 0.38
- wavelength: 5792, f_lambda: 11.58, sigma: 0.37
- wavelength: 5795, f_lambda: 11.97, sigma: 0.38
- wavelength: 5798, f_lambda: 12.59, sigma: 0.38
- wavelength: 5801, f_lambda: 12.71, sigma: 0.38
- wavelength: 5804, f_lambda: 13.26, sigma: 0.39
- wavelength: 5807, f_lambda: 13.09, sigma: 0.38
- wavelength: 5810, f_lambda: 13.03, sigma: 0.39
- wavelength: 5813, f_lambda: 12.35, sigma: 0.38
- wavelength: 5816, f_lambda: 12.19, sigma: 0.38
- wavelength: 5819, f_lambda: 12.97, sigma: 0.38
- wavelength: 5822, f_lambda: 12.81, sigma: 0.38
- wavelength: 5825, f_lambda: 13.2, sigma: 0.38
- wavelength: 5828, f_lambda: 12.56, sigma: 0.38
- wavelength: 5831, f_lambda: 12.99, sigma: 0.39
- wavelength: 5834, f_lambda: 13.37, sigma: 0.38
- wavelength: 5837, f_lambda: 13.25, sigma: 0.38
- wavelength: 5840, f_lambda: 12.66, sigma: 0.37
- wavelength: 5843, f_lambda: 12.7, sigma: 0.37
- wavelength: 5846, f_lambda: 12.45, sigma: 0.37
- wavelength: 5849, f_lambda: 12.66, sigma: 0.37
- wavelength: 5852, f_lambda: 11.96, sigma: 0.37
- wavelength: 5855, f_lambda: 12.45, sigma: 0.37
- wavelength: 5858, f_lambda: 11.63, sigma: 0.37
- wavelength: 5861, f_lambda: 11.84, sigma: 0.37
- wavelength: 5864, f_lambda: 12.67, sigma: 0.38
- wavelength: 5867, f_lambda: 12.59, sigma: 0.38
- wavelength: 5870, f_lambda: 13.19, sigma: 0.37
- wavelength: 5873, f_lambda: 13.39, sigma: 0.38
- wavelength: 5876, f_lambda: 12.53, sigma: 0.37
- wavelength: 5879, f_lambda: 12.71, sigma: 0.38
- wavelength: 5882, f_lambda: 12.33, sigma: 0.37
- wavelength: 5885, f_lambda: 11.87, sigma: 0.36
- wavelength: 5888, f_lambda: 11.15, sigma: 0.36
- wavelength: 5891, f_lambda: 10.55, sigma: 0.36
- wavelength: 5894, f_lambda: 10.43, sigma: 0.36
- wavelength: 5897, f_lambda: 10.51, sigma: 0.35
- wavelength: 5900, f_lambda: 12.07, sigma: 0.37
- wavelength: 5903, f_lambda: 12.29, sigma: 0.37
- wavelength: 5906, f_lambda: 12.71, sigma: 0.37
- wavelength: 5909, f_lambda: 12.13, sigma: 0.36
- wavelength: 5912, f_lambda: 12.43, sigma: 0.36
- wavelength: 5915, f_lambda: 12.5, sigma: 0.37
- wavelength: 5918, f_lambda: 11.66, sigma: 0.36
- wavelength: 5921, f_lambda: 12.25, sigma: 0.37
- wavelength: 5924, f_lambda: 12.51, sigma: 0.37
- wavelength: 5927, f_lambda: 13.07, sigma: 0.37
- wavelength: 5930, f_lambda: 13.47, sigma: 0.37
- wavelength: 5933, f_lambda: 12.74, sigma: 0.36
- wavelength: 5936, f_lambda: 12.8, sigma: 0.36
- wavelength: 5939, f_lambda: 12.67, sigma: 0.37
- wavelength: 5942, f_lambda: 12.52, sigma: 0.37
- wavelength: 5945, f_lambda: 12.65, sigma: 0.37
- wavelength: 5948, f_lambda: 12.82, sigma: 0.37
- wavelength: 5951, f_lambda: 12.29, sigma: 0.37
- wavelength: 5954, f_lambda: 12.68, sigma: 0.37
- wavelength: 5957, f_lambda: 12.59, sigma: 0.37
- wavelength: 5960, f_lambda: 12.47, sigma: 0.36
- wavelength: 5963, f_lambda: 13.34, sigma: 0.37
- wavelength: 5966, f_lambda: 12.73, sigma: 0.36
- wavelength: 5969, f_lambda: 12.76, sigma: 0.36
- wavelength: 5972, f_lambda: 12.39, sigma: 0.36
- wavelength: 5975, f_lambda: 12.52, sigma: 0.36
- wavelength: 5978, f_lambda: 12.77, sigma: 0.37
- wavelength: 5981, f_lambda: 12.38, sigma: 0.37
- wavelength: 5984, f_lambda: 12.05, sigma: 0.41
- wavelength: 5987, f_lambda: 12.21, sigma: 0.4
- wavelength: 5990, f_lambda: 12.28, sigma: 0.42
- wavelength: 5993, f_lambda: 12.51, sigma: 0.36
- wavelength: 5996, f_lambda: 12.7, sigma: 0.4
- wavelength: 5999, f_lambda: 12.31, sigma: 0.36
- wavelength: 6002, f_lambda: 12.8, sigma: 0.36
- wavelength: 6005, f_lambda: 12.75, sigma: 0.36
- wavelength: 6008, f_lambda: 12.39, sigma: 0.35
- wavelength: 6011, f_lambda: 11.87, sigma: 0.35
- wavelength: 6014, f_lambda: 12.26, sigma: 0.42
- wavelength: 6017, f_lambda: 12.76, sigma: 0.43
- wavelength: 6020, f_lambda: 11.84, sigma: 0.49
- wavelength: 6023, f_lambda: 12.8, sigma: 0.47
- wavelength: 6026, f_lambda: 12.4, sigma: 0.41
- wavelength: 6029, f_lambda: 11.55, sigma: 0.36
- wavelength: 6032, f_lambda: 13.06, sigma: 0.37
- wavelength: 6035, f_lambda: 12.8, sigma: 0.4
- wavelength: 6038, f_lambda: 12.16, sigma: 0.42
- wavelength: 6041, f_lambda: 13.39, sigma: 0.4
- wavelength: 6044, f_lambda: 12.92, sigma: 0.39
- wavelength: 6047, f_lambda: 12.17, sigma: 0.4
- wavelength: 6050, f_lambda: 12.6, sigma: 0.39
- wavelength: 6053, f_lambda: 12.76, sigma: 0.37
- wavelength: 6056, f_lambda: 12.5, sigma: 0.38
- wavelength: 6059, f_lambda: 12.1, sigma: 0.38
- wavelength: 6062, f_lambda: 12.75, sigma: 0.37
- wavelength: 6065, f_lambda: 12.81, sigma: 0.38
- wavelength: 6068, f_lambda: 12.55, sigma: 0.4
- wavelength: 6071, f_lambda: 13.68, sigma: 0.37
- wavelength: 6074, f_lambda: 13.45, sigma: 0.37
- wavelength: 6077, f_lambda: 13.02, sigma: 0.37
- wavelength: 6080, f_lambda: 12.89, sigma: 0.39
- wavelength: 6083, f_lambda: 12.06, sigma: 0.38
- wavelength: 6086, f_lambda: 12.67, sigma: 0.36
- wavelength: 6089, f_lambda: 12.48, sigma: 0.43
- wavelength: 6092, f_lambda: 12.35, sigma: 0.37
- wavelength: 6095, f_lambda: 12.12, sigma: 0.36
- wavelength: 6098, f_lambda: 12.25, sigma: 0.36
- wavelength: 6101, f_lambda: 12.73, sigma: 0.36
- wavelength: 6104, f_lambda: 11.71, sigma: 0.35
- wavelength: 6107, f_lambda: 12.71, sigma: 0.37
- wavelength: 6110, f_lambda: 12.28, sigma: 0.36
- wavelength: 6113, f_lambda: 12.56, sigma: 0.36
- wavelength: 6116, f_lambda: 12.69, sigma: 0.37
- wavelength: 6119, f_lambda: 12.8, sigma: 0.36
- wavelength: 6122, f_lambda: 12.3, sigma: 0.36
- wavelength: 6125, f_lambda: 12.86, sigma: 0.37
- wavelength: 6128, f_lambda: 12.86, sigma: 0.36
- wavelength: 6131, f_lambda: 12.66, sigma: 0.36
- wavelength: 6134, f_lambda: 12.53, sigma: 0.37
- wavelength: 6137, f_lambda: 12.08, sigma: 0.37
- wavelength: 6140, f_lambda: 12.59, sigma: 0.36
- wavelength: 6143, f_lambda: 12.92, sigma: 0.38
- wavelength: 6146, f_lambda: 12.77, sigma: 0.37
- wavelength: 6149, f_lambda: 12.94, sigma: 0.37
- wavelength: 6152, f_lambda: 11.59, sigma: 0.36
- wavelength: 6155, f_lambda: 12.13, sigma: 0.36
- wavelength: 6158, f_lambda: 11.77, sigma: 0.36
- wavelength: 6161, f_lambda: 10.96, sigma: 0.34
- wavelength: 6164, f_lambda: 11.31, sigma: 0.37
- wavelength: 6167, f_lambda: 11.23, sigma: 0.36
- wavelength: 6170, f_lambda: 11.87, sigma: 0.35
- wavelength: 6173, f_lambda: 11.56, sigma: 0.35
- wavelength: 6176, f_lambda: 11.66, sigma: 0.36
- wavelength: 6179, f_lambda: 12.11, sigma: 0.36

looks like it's 12.6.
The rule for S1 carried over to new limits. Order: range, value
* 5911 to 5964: 12.6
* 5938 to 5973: 12.7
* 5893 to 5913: 11.8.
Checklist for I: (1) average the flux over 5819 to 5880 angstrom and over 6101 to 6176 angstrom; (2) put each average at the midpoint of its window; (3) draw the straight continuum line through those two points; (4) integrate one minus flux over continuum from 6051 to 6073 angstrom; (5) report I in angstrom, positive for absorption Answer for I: -0.7 angstrom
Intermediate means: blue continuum 12.7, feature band 12.7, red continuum 12.2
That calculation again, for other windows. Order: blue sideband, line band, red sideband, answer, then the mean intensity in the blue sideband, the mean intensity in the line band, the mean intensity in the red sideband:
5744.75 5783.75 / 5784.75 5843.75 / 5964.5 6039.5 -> 1.4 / 13.1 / 12.6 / 12.4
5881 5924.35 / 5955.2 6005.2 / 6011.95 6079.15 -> -1.2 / 11.8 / 12.6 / 12.6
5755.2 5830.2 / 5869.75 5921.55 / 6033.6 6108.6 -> 2.6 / 12.6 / 12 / 12.6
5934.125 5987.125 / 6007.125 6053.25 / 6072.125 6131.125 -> 0.4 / 12.6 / 12.5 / 12.6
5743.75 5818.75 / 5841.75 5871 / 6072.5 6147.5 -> 0.7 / 12.7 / 12.4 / 12.6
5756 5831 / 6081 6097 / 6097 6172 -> 0.0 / 12.6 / 12.4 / 12.3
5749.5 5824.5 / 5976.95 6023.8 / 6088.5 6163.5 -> 0.3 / 12.7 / 12.4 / 12.4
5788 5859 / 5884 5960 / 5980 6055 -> 1.9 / 12.6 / 12.2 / 12.5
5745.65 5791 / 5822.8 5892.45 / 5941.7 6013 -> 1.2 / 12.8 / 12.5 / 12.5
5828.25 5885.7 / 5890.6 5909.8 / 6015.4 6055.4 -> 1.6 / 12.6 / 11.6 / 12.6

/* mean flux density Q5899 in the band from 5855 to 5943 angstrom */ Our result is 12.3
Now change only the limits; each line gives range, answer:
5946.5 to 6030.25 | 12.5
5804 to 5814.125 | 12.9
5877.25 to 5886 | 12.3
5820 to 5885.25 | 12.6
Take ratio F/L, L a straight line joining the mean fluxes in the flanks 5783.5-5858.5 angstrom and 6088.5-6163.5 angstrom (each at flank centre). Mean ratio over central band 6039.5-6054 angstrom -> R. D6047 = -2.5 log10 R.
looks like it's -0.03 mag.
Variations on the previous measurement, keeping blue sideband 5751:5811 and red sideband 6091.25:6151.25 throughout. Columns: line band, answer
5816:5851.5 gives -0.01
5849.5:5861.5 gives 0.05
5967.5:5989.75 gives 0.01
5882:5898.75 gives 0.14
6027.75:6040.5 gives 0.01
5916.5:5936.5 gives 0.00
